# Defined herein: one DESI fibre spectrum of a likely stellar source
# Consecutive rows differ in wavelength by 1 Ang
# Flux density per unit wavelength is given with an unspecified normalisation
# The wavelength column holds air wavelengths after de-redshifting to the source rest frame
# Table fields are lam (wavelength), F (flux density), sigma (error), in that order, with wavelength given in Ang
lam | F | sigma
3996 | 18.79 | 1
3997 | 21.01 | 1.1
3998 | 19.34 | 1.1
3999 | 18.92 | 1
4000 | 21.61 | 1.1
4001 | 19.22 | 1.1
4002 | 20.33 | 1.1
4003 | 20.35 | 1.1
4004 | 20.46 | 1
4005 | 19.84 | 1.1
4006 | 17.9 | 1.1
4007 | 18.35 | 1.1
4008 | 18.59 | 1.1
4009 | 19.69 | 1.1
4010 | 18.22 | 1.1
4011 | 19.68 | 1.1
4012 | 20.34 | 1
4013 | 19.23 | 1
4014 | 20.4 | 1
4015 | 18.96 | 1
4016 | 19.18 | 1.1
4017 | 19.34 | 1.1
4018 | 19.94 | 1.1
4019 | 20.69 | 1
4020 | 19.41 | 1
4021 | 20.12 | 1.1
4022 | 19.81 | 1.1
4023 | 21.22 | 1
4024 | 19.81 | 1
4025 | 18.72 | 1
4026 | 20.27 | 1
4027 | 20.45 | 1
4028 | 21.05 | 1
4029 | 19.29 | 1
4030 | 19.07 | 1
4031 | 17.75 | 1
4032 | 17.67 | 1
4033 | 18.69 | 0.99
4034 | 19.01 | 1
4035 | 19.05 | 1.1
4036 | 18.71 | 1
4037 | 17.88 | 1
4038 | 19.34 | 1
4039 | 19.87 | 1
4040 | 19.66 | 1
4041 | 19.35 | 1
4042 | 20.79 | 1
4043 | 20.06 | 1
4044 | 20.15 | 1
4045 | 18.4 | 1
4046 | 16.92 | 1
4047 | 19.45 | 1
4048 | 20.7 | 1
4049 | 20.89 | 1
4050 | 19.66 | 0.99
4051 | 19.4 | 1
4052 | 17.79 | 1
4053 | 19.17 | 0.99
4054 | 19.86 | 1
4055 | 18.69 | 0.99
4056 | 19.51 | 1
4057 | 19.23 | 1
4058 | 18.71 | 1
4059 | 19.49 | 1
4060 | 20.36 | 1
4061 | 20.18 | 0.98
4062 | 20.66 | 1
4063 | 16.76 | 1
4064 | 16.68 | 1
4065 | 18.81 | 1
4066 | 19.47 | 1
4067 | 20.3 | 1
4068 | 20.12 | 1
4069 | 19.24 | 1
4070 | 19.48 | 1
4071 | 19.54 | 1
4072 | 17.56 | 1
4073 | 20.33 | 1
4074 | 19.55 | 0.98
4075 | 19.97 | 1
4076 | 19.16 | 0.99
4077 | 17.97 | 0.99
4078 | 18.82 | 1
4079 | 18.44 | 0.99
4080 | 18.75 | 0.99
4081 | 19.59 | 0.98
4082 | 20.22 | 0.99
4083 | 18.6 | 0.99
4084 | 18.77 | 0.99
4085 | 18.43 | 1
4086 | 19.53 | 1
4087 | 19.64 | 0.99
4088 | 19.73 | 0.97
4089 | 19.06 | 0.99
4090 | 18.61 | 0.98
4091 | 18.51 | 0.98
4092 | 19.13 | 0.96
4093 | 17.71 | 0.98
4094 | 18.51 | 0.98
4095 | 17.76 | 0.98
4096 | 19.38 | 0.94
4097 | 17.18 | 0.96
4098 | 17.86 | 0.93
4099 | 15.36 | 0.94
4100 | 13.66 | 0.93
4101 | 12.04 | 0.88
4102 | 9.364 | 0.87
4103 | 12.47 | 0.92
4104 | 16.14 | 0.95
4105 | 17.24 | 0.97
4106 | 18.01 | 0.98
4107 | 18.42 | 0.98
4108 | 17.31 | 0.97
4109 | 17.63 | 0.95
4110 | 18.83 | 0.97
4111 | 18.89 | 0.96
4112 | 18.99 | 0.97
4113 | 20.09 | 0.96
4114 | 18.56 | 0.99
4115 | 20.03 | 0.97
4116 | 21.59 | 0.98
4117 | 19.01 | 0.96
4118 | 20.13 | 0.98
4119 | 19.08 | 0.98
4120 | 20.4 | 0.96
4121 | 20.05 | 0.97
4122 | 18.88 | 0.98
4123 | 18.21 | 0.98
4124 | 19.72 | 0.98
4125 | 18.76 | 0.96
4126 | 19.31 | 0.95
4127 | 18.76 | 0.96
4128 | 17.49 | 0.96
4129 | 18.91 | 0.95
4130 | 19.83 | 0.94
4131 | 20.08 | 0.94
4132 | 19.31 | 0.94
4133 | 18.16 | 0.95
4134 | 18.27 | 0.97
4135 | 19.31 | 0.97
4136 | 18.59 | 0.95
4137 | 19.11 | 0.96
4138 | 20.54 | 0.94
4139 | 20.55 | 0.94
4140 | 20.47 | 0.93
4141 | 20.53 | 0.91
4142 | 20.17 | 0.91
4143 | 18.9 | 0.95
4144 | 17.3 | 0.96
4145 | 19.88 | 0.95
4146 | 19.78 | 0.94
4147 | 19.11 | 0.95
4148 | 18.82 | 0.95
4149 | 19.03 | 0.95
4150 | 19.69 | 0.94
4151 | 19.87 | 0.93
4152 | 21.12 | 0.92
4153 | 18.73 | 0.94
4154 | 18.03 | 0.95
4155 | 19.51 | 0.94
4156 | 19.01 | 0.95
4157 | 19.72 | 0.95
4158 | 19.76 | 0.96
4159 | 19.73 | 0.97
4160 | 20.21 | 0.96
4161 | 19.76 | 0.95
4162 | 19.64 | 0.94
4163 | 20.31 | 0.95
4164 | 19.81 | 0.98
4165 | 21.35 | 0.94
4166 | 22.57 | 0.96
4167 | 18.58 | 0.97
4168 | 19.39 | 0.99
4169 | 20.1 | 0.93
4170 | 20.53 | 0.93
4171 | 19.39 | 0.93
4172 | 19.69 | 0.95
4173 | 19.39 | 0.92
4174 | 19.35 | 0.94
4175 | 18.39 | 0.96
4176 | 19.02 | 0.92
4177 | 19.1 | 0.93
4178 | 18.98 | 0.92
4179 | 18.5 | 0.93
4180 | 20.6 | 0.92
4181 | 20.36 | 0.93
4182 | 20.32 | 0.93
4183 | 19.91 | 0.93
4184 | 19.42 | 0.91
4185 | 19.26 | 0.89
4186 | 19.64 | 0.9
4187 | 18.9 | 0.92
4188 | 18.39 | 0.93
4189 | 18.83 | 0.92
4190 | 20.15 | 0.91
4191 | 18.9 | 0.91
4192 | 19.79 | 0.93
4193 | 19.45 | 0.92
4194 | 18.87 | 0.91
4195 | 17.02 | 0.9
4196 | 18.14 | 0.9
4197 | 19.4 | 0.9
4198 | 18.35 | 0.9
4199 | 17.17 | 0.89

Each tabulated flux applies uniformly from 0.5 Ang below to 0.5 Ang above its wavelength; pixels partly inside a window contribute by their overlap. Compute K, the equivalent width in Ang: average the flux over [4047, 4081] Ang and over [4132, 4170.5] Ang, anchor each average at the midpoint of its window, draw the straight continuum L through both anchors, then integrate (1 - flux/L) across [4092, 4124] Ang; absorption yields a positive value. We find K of 2.8 Ang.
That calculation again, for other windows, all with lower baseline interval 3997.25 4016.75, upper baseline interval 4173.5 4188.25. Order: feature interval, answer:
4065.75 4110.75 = 3.2 Ang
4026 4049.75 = 0.2 Ang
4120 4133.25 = 0.2 Ang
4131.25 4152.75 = -0.1 Ang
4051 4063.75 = 0.2 Ang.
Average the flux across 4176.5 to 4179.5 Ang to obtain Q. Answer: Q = 18.9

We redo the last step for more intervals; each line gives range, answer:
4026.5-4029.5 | 20.3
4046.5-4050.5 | 20.2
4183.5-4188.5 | 19.1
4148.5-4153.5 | 19.7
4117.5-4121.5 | 19.9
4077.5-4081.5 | 18.9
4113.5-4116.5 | 20.1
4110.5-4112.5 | 18.9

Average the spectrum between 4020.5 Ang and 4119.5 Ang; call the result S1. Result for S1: 18.8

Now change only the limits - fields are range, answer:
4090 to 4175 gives 18.8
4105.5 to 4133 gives 19.1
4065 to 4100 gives 18.8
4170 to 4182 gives 19.4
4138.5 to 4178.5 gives 19.6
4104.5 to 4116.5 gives 18.8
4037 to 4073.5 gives 19.3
